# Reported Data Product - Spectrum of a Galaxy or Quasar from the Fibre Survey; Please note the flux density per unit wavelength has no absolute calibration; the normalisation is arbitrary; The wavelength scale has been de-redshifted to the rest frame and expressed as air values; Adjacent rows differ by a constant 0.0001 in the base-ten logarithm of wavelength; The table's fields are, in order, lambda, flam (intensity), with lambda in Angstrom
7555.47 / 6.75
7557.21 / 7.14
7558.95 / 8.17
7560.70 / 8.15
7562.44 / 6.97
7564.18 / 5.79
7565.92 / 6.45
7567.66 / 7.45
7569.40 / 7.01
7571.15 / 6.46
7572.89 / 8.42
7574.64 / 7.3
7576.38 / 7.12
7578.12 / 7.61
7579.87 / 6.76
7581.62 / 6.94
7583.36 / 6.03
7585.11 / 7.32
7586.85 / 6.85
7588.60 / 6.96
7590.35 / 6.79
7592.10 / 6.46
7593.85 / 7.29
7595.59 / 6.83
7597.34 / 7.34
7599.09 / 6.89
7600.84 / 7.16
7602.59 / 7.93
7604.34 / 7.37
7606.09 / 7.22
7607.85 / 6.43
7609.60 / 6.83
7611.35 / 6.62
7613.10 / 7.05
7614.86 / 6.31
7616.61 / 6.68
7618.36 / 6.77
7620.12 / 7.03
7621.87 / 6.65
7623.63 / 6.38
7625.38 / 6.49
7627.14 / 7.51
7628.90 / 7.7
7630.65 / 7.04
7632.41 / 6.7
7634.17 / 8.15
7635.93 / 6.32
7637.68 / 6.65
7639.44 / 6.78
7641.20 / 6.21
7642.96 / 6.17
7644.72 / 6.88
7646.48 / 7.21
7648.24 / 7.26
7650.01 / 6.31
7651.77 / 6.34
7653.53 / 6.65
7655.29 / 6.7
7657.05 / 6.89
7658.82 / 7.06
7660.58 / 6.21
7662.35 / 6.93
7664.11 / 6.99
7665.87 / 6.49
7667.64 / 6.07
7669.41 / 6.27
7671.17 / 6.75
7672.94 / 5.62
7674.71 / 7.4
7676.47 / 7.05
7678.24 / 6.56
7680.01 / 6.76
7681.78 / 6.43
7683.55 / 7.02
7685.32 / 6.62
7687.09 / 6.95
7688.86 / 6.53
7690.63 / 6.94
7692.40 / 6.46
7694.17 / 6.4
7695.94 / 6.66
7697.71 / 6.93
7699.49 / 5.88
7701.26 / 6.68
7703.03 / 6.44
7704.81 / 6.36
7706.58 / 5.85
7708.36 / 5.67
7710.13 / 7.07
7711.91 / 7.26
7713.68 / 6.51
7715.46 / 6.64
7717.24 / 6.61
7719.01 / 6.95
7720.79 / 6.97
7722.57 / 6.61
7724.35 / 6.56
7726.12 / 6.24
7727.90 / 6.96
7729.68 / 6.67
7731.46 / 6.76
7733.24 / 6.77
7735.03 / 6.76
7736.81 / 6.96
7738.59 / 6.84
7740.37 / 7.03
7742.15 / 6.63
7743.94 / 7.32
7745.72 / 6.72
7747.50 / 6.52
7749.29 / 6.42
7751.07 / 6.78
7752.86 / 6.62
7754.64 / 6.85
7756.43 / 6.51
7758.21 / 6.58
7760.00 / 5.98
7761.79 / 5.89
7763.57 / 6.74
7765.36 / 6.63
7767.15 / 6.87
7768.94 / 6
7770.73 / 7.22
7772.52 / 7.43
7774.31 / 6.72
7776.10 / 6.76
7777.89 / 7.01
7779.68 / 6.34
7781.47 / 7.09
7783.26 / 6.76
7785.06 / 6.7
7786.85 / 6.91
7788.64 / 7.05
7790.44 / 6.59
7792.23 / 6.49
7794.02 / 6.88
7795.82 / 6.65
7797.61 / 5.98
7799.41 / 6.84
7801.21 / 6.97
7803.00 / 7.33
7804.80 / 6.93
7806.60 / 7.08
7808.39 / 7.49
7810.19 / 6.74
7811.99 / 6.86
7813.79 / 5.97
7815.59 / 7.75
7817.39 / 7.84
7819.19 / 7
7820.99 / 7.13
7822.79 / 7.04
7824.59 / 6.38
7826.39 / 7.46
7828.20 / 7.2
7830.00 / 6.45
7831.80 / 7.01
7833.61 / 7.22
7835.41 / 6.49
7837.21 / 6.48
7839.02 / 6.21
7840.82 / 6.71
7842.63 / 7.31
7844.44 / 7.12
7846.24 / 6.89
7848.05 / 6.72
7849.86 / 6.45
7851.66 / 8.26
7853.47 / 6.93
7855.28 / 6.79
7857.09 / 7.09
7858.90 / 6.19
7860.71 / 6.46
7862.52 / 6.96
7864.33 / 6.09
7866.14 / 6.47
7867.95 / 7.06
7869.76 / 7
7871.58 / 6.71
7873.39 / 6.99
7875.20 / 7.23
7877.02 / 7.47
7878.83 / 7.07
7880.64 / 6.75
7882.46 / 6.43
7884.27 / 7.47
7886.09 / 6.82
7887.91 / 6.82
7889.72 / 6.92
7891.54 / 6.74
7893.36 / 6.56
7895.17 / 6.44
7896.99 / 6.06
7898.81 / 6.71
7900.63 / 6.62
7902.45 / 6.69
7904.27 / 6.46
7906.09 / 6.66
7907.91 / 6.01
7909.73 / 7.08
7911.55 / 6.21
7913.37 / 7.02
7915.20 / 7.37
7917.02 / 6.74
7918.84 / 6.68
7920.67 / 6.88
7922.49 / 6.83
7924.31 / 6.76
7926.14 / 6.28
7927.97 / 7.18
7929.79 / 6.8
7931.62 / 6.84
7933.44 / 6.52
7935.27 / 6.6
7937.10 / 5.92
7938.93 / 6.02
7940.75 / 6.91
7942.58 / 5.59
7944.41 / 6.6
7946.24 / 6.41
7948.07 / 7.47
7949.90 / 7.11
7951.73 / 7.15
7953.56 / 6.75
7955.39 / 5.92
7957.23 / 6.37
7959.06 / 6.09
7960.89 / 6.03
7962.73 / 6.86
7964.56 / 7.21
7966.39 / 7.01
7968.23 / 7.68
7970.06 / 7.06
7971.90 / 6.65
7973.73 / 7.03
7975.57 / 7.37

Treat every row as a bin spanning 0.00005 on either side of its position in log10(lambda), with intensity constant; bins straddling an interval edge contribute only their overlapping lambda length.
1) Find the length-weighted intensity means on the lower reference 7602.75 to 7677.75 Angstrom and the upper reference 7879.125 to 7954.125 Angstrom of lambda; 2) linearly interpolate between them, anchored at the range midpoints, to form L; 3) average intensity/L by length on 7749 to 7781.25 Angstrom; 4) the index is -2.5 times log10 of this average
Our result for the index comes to 0.01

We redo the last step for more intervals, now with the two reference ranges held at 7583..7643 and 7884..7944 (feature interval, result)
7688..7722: 0.04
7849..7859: -0.05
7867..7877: -0.06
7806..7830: -0.05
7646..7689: 0.03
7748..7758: 0.02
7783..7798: 0.01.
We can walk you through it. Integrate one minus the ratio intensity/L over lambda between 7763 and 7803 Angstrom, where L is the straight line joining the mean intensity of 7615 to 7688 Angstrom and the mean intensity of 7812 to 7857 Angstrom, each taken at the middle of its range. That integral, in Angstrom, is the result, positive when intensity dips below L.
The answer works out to 0.7 Angstrom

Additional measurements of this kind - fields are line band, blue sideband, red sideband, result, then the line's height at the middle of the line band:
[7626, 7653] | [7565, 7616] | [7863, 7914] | 0.33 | 6.96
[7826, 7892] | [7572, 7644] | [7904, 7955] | -1.39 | 6.73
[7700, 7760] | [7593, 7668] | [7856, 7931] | 1.41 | 6.81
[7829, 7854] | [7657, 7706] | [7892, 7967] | -0.98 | 6.62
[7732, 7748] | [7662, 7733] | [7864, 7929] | -0.48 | 6.65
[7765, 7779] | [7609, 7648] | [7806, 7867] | 0.08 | 6.87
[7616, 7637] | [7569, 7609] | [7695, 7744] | -0.02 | 6.94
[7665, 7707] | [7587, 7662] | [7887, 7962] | 1.57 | 6.81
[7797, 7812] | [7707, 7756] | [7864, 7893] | -0.29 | 6.8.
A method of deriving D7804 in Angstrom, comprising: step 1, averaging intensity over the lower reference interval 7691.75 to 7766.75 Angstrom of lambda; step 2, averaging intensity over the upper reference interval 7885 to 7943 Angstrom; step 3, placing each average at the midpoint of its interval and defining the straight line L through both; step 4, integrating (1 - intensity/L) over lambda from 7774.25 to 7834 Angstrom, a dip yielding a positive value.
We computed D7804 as -2.5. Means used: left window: 6.61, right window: 6.63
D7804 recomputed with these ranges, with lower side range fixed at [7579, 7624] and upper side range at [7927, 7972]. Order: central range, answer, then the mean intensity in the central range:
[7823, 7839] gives -0.16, 6.81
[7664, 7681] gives 0.66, 6.58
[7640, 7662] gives 0.61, 6.66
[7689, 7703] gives 0.56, 6.56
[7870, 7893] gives -0.79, 6.94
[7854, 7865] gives 0.17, 6.62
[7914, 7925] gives -0.32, 6.88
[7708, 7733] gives 0.41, 6.7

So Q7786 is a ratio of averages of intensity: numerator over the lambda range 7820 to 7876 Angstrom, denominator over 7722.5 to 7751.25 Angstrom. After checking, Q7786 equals 1.02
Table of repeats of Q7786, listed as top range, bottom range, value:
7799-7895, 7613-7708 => 1.03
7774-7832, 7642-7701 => 1.04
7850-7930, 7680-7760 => 1.02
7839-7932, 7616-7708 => 1.02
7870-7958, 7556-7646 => 0.96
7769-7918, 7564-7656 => 0.99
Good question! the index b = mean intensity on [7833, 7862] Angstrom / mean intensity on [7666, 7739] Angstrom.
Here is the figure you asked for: 1.03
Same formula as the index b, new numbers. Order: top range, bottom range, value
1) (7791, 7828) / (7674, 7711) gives 1.05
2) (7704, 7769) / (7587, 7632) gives 0.96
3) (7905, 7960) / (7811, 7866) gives 0.96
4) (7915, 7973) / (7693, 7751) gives 1.01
